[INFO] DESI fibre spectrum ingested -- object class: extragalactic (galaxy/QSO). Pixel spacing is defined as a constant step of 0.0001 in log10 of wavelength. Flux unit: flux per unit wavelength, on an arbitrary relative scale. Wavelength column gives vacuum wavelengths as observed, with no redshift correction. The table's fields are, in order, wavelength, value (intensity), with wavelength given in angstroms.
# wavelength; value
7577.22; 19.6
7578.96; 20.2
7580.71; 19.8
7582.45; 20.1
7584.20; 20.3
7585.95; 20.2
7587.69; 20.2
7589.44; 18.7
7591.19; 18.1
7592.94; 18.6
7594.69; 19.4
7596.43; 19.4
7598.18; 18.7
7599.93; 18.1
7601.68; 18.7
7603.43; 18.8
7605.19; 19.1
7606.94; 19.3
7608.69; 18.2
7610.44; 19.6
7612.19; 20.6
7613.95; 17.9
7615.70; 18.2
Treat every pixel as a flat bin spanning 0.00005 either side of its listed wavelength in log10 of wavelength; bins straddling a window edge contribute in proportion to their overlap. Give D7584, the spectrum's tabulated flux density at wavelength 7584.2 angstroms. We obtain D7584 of 20.3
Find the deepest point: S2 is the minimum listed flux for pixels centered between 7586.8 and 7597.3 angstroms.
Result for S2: 18.1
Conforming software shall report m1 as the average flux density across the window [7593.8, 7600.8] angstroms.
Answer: 18.9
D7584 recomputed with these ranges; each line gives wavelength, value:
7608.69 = 18.2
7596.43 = 19.4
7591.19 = 18.1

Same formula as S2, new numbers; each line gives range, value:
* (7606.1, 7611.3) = 18.2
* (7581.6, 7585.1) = 20.1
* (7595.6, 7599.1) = 18.7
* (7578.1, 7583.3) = 19.8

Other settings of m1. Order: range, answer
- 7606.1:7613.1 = 19.4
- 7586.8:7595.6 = 19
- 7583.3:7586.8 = 20.2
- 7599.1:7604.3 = 18.5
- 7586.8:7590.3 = 19.5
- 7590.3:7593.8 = 18.3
